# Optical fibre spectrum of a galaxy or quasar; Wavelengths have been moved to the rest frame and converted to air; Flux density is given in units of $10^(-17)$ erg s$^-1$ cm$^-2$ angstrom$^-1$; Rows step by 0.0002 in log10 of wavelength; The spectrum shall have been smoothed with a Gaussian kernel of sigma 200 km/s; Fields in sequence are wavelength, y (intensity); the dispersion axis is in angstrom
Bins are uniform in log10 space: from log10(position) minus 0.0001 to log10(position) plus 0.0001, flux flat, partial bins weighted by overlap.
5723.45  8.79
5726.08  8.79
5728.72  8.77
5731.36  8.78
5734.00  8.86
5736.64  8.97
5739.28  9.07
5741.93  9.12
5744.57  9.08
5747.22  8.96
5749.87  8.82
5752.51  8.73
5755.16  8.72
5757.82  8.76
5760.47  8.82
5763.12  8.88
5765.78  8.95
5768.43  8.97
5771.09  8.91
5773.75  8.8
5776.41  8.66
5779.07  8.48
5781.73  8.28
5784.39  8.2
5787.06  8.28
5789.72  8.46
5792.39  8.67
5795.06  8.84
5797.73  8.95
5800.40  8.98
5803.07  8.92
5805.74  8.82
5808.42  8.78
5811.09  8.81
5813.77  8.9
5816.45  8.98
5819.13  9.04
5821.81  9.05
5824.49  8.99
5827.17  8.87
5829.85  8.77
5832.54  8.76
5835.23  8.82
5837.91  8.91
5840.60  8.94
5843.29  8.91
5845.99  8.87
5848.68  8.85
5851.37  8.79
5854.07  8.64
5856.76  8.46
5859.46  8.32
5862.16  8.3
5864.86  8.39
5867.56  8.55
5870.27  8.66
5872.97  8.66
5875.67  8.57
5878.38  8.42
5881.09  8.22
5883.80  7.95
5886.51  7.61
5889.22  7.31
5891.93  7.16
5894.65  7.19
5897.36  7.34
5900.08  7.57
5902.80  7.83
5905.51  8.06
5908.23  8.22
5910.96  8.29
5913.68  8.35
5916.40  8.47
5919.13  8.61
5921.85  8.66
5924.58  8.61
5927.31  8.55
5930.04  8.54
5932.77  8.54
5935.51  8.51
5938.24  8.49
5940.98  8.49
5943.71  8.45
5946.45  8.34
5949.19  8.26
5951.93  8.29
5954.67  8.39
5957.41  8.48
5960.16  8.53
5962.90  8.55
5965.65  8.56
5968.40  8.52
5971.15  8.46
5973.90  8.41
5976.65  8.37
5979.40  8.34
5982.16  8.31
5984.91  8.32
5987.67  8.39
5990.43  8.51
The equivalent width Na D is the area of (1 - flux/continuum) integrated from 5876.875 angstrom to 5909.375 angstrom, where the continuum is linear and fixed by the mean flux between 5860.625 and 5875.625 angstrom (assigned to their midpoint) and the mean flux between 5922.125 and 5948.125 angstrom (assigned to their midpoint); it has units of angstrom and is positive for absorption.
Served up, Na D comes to 2.9 angstrom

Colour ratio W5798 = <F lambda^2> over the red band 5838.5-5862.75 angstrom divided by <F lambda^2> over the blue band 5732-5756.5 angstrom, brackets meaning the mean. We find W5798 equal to 1.0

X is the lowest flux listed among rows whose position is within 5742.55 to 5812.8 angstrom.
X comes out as 8.2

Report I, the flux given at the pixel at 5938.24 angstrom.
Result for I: 8.49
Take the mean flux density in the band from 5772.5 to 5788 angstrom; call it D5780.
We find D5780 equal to 8.45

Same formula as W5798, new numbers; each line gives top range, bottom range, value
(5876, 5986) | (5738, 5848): 0.98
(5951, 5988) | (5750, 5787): 1.04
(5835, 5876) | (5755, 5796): 1.03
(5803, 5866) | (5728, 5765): 1.02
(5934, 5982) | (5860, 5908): 1.08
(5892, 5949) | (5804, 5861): 0.96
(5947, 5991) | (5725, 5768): 1.02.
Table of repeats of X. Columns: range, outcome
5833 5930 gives 7.16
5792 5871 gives 8.3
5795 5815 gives 8.78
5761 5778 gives 8.66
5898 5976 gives 7.57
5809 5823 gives 8.81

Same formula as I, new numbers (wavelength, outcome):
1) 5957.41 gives 8.48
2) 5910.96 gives 8.29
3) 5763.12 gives 8.88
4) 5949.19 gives 8.26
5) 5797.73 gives 8.95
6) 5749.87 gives 8.82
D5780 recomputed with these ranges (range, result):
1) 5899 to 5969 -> 8.39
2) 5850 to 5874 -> 8.53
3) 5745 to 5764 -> 8.82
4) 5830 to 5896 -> 8.39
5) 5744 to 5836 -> 8.79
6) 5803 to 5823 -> 8.91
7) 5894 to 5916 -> 7.91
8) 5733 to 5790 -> 8.77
